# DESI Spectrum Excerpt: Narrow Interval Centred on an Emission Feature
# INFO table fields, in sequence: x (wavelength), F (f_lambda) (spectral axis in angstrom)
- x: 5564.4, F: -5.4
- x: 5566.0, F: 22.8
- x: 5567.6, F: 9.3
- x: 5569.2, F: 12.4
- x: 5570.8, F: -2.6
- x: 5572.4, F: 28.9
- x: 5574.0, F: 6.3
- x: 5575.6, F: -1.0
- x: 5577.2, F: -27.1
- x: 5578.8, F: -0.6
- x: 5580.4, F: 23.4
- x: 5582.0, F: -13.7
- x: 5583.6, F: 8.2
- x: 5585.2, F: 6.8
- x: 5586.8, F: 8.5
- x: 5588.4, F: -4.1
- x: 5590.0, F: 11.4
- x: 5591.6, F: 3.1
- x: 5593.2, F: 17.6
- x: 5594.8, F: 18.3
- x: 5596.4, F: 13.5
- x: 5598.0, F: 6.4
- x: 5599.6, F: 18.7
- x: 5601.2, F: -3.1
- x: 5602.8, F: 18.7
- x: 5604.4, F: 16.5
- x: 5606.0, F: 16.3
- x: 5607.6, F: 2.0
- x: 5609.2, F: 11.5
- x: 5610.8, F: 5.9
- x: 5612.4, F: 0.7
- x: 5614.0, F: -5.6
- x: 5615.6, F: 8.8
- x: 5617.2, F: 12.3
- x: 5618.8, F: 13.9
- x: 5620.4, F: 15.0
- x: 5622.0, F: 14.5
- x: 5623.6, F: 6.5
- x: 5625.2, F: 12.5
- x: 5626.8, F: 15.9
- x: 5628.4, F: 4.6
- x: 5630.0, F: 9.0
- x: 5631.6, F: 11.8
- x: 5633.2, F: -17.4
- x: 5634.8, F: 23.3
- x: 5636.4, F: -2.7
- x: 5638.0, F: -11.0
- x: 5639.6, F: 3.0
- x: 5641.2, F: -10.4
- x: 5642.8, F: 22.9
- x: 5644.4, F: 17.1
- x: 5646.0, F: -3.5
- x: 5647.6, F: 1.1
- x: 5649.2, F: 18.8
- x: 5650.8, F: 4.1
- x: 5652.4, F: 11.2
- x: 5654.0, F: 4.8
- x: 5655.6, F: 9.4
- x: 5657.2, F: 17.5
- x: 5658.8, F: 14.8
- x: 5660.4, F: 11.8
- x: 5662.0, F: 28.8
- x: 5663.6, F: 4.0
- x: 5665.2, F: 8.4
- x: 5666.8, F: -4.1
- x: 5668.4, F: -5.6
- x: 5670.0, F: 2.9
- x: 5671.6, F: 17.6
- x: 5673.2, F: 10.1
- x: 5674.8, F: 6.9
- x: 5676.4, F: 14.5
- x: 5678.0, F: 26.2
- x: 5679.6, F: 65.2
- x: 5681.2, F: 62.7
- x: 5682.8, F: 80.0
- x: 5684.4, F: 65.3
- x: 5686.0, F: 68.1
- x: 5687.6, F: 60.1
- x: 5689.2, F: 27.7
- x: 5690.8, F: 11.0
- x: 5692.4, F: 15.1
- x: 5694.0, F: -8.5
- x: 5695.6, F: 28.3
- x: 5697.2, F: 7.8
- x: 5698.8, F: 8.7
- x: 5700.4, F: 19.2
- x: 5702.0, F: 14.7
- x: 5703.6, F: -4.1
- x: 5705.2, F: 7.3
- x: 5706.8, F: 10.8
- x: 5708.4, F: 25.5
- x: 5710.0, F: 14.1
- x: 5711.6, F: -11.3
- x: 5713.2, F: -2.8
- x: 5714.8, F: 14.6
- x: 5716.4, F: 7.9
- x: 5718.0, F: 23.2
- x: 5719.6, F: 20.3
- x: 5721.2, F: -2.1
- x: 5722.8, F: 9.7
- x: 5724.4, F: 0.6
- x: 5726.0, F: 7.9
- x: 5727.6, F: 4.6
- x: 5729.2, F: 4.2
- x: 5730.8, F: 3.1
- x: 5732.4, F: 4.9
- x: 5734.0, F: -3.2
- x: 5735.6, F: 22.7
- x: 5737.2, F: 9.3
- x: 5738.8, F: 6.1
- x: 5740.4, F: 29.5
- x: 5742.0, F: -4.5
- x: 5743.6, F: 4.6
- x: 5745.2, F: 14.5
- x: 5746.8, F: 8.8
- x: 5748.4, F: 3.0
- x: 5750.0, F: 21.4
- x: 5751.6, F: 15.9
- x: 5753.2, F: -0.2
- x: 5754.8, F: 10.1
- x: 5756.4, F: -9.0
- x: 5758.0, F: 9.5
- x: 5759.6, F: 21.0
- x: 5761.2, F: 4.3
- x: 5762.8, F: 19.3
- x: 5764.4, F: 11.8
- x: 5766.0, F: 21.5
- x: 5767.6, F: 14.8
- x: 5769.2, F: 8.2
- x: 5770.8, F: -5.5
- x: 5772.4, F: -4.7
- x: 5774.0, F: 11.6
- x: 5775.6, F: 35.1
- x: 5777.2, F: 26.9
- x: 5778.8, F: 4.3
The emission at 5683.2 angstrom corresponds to [O II] 3727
